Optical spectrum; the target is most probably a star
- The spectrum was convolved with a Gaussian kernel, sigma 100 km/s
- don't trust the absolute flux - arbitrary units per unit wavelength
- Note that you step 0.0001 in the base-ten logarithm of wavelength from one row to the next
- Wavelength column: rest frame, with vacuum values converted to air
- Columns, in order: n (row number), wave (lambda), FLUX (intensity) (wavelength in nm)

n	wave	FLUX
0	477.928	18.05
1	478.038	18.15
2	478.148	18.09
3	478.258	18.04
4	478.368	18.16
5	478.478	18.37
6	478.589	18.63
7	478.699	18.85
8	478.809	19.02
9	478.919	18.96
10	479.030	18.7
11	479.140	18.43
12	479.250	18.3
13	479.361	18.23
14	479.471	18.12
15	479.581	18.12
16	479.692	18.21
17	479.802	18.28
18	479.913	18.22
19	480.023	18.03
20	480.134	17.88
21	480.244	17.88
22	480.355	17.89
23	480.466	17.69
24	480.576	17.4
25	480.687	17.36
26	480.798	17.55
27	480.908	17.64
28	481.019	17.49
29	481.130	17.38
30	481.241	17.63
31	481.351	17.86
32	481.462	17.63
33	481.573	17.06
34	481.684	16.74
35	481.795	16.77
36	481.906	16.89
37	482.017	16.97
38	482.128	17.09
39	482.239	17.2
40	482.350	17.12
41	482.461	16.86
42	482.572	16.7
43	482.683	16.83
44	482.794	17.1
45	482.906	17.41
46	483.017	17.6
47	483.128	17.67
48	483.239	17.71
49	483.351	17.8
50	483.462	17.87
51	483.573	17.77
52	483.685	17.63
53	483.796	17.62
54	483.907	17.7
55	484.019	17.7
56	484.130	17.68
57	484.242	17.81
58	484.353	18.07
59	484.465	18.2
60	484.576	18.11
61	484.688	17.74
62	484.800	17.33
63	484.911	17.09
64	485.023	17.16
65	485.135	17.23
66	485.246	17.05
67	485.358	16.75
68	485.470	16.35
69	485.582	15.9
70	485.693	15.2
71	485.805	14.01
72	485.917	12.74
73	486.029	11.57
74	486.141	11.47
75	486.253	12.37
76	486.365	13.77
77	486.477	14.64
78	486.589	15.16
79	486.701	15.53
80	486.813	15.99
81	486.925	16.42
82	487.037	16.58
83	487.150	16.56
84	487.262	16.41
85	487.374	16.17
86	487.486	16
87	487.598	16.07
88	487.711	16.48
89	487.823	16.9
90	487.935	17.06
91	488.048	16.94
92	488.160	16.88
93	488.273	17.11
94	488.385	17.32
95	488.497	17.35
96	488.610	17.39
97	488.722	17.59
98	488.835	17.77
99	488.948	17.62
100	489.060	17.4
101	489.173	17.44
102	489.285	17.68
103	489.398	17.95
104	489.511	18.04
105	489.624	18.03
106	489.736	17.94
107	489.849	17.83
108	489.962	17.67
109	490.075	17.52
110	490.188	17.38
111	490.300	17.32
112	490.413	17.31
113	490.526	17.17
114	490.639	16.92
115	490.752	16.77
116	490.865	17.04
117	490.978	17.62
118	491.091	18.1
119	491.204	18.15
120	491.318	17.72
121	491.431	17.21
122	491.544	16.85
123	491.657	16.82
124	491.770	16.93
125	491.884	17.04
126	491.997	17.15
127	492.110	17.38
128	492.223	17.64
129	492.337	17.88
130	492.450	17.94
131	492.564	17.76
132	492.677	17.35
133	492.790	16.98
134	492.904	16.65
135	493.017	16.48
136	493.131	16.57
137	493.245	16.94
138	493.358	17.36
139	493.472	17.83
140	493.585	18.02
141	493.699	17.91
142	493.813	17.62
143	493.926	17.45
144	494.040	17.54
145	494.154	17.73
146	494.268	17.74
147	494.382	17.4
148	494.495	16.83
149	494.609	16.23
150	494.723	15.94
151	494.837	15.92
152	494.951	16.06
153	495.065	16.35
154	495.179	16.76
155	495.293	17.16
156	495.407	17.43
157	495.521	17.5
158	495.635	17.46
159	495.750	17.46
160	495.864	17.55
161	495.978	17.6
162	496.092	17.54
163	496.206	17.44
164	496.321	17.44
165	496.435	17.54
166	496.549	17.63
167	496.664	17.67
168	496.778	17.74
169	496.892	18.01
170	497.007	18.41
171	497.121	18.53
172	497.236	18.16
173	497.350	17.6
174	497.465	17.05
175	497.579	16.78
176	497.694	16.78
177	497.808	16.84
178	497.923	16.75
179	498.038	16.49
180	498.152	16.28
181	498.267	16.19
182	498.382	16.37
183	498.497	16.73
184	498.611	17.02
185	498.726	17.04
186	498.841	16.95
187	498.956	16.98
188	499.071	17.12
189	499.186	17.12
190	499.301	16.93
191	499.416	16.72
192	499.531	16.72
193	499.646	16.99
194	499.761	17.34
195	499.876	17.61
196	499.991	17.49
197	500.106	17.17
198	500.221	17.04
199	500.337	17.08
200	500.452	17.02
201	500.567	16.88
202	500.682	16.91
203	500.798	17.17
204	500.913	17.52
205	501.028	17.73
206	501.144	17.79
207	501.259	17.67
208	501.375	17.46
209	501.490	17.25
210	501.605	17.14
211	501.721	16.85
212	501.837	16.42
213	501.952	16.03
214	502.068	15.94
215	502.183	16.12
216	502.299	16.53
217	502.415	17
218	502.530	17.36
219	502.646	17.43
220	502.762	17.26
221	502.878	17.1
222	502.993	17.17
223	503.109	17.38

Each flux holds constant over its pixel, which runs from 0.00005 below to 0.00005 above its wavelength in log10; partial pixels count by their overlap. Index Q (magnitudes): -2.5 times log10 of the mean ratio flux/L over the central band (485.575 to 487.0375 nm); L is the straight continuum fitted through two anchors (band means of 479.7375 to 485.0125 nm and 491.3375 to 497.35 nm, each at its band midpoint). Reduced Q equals 0.22 mag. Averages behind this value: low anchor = 17.5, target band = 14.3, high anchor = 17.3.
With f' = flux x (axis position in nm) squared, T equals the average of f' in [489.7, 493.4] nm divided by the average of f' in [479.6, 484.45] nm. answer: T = 1.0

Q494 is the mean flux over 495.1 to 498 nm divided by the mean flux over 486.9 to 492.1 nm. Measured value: 1.0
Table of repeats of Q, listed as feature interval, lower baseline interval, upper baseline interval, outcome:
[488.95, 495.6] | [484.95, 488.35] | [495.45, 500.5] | -0.057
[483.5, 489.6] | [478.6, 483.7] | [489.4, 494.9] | 0.062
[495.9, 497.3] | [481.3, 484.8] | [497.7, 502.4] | -0.048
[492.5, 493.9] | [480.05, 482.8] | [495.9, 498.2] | 0.006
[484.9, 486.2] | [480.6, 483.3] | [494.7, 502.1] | 0.141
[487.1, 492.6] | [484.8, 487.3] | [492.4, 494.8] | -0.066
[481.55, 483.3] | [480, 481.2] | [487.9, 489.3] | 0.029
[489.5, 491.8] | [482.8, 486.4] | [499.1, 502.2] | -0.046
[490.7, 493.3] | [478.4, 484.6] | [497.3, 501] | 0.001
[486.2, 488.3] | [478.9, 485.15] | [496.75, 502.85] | 0.099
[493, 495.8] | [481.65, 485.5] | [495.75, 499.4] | 0.010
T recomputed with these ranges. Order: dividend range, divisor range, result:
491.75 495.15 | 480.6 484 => 1.03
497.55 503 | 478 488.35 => 1.07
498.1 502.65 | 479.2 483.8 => 1.04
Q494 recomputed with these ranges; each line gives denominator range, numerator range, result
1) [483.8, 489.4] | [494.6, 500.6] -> 1.04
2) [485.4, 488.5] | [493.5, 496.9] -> 1.11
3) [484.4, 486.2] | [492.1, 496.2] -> 1.09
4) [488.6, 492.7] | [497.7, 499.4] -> 0.96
